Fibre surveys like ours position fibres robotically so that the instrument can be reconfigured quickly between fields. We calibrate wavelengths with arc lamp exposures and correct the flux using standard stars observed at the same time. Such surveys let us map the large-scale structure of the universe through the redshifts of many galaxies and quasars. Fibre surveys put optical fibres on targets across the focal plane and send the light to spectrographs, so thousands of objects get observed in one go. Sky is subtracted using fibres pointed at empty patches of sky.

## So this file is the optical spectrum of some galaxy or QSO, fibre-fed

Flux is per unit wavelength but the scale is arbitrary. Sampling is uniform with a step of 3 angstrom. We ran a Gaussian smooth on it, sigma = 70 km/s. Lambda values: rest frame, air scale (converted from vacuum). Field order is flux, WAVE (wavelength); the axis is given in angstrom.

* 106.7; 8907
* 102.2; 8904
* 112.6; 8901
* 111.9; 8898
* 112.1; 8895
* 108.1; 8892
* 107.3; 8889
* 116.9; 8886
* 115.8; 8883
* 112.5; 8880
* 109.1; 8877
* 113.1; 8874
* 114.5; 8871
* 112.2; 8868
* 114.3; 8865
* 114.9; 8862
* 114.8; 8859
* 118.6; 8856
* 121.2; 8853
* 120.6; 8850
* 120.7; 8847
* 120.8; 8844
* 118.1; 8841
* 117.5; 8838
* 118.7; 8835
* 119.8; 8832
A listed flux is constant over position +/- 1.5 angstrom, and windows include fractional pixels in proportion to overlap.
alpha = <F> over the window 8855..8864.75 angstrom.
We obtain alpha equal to 116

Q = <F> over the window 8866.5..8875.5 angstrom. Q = 113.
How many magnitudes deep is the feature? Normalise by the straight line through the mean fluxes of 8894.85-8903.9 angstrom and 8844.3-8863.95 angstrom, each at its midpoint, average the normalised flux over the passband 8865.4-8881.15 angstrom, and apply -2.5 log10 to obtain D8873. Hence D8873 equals 0.03 mag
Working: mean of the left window 119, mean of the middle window 112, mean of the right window 111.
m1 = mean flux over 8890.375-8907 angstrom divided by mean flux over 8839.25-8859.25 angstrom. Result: 0.9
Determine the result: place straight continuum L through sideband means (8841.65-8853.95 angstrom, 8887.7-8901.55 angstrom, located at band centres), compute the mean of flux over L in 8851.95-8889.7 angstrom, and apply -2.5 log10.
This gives 0.01 mag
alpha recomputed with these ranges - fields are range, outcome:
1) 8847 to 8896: 114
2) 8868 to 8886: 113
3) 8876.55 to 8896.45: 112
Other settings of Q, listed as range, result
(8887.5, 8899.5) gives 110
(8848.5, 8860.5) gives 119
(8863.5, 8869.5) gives 113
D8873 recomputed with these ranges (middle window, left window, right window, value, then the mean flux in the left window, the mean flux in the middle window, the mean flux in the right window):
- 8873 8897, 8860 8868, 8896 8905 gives -0.004 mag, 114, 112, 109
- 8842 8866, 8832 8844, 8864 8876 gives -0.022 mag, 119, 118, 113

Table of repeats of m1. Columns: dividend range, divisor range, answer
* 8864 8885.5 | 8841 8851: 0.94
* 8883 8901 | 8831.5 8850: 0.94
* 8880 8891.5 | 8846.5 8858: 0.94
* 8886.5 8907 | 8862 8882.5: 0.97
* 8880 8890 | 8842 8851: 0.94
